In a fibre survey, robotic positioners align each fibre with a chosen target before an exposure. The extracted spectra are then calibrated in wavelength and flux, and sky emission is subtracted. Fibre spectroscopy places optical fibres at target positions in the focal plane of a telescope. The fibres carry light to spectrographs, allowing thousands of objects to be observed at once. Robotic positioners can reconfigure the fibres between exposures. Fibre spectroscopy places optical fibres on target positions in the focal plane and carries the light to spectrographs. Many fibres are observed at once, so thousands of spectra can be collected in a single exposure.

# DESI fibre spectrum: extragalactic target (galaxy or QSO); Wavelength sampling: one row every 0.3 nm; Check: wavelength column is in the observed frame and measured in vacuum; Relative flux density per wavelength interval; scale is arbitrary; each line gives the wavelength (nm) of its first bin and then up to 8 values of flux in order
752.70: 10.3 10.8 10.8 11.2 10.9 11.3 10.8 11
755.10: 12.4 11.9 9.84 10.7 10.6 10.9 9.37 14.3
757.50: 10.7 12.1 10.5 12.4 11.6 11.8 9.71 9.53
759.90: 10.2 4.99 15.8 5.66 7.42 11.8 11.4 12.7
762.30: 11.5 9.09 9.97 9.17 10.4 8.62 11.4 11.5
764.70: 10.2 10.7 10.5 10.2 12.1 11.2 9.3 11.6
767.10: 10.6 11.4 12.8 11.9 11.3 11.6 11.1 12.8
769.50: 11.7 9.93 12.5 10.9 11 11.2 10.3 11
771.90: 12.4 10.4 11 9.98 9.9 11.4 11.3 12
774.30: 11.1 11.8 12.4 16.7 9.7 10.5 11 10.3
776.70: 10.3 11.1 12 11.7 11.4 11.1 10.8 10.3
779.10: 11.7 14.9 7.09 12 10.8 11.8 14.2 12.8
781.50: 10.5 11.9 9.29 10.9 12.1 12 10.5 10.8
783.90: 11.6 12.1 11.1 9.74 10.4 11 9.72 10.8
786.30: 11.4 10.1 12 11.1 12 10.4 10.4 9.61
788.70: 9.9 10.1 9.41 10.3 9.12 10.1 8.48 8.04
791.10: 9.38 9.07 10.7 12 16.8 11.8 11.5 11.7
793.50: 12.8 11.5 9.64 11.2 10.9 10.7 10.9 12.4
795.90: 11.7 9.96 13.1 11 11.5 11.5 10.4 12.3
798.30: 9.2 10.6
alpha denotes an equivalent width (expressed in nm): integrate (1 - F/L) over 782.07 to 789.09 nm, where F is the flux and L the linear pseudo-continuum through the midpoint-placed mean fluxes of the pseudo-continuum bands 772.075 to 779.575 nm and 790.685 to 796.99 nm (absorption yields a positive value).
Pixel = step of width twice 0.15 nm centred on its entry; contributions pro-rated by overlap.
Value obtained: 0.31 nm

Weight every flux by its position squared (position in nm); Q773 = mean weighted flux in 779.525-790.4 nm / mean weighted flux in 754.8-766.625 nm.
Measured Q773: 1.1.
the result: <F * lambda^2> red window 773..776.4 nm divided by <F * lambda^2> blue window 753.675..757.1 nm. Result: 1.1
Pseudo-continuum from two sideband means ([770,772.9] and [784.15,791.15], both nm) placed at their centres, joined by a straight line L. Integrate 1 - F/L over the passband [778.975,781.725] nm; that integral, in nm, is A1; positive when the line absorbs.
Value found -0.294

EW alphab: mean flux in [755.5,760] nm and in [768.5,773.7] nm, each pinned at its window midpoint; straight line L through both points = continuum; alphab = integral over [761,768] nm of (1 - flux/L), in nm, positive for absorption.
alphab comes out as 0.20 nm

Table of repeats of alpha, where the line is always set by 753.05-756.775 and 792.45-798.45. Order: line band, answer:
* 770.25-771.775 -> 0.03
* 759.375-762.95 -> 0.34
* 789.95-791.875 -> 0.33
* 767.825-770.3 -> -0.11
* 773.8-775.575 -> -0.19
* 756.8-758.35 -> -0.07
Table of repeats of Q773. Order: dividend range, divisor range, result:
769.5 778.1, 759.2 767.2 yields 1.13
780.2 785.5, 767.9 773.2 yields 1.05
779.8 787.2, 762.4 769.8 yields 1.08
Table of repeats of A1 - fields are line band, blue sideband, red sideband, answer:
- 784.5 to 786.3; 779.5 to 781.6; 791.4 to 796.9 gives 0.157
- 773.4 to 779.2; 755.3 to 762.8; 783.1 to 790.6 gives -0.475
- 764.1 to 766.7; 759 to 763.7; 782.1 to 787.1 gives -0.154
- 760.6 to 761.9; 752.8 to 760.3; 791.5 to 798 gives 0.175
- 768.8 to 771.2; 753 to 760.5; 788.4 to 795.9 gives -0.114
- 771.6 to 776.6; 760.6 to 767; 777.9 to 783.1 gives -0.153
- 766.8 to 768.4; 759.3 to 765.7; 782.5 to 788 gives -0.199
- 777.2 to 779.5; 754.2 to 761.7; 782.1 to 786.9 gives -0.166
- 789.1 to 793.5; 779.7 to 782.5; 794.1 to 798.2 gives 0.242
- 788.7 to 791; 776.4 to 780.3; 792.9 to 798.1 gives 0.385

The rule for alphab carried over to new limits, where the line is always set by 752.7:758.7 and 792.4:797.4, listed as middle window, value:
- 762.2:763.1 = 0.09 nm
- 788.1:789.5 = 0.19 nm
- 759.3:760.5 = 0.20 nm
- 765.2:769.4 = -0.03 nm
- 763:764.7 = 0.15 nm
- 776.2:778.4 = 0.04 nm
